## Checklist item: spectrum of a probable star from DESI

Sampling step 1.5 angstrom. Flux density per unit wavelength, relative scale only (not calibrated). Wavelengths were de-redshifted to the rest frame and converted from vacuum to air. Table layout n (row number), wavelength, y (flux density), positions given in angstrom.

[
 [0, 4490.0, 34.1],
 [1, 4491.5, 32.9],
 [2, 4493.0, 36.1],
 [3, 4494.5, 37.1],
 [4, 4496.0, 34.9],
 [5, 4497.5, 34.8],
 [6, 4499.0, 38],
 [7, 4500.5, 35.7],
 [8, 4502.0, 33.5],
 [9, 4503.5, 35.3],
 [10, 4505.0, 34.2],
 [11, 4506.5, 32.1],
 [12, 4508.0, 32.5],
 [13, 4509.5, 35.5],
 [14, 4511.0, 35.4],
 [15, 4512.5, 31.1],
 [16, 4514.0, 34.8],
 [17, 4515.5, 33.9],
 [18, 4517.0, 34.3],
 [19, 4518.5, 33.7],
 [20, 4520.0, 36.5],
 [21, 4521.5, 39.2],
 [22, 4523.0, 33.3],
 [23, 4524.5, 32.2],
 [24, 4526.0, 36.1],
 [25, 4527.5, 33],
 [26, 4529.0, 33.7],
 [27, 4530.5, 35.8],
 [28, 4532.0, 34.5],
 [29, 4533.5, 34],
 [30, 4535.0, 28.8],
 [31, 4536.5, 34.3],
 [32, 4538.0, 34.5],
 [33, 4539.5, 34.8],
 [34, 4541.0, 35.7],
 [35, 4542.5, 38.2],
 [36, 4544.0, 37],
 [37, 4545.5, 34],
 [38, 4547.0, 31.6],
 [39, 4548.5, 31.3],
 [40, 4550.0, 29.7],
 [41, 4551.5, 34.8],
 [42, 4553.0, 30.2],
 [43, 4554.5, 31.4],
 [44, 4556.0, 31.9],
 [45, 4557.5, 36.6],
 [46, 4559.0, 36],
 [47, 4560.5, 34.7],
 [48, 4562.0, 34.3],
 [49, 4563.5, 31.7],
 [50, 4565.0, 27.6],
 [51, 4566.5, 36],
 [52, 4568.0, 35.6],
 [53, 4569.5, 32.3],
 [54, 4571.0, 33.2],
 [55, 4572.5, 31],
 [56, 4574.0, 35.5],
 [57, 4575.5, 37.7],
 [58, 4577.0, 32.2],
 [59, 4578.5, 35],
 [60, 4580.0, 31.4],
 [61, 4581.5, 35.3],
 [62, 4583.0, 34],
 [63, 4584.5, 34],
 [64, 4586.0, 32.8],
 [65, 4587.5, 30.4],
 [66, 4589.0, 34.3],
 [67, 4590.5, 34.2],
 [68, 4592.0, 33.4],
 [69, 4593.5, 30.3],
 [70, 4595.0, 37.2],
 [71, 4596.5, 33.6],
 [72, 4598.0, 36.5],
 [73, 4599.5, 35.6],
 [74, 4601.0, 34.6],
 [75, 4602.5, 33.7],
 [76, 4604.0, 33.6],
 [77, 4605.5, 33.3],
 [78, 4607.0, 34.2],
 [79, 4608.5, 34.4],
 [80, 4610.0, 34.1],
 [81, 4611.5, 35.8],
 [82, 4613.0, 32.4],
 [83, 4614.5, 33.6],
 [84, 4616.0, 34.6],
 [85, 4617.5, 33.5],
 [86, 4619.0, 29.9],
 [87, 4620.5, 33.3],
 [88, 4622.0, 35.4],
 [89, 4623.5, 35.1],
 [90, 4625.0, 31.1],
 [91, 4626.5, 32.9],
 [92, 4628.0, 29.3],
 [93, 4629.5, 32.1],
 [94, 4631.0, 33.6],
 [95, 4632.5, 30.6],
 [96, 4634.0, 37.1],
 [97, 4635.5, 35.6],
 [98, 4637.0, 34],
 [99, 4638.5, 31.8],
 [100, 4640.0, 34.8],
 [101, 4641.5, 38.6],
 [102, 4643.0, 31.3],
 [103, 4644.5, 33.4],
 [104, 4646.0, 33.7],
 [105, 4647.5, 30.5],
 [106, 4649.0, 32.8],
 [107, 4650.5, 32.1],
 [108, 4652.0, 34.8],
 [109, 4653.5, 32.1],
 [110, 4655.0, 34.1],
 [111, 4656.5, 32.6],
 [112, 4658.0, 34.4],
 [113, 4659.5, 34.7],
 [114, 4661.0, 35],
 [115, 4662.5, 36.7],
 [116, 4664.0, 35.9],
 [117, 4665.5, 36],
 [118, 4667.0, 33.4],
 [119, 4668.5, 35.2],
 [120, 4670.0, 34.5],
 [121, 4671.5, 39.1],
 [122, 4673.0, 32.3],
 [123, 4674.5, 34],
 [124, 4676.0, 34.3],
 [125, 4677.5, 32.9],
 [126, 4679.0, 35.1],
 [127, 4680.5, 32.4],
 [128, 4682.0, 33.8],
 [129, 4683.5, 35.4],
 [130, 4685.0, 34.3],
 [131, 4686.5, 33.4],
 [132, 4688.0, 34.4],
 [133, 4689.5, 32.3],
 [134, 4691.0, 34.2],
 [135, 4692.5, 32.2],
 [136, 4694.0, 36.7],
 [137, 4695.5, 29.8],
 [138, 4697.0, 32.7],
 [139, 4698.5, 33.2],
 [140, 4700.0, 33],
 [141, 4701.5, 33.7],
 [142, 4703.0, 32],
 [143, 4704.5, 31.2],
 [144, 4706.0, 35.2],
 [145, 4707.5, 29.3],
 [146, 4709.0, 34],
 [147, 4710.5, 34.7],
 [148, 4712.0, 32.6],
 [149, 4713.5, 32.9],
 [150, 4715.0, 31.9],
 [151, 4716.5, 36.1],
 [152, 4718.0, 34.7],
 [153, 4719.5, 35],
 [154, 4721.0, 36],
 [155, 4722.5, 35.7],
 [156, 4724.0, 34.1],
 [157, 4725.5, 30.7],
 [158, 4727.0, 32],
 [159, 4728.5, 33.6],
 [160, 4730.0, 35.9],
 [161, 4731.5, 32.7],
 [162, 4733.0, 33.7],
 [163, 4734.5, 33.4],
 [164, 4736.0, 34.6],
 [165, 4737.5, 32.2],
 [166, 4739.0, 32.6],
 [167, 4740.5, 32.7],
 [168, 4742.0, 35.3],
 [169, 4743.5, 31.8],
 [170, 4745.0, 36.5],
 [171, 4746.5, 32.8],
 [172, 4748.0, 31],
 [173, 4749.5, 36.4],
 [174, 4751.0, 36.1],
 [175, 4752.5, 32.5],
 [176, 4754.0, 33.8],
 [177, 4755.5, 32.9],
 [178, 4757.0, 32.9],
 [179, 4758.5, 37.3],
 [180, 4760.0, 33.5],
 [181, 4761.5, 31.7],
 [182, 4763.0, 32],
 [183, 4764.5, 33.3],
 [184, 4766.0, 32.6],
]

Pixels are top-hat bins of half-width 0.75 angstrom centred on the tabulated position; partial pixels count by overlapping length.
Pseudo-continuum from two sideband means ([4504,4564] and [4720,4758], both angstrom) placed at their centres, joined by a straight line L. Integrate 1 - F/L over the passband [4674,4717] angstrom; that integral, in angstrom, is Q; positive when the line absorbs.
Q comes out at 0.5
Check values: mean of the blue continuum 33.9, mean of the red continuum 33.7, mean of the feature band 33.3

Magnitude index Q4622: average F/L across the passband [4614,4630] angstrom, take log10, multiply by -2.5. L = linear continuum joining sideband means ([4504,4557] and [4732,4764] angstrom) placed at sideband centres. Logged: 0.03 mag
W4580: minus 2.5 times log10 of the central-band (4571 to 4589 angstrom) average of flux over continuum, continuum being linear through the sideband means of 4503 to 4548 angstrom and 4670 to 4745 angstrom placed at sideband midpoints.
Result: 0.02 mag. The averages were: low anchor 34.3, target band 33.6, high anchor 33.6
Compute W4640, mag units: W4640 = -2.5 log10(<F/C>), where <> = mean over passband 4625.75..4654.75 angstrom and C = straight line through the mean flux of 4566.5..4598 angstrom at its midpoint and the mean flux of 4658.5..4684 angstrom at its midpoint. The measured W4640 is 0.04 mag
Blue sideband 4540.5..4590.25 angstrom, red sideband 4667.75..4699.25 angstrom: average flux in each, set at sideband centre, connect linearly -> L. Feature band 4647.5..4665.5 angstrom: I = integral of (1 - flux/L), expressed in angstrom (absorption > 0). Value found -0.11 angstrom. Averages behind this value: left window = 33.6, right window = 33.9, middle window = 34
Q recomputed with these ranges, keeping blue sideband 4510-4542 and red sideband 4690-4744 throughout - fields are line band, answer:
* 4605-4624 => 0.04 angstrom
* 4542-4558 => 0.46 angstrom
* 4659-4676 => -0.76 angstrom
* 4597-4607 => -0.16 angstrom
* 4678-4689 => -0.16 angstrom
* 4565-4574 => 0.22 angstrom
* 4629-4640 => 0.04 angstrom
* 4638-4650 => 0.13 angstrom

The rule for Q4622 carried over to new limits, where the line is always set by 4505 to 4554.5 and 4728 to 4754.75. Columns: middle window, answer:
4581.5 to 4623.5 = 0.00 mag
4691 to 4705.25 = 0.03 mag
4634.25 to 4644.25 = -0.02 mag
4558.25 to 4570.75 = 0.01 mag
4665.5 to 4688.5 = -0.02 mag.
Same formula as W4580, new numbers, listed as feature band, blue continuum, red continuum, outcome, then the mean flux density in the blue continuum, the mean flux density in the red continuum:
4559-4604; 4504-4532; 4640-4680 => 0.016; 34.3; 34.2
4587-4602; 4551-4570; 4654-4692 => -0.014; 33.3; 34.4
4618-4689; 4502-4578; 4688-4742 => -0.008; 33.9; 33.4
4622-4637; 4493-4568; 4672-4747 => 0.019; 34.1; 33.5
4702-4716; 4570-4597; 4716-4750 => 0.036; 33.6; 33.9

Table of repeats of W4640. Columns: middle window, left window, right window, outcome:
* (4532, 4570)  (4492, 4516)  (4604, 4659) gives 0.02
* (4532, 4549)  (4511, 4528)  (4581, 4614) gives 0.01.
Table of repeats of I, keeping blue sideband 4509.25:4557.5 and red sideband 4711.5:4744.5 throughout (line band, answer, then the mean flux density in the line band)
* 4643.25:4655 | 0.3 angstrom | 32.8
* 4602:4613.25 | -0.1 angstrom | 34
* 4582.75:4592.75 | 0.2 angstrom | 33.3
